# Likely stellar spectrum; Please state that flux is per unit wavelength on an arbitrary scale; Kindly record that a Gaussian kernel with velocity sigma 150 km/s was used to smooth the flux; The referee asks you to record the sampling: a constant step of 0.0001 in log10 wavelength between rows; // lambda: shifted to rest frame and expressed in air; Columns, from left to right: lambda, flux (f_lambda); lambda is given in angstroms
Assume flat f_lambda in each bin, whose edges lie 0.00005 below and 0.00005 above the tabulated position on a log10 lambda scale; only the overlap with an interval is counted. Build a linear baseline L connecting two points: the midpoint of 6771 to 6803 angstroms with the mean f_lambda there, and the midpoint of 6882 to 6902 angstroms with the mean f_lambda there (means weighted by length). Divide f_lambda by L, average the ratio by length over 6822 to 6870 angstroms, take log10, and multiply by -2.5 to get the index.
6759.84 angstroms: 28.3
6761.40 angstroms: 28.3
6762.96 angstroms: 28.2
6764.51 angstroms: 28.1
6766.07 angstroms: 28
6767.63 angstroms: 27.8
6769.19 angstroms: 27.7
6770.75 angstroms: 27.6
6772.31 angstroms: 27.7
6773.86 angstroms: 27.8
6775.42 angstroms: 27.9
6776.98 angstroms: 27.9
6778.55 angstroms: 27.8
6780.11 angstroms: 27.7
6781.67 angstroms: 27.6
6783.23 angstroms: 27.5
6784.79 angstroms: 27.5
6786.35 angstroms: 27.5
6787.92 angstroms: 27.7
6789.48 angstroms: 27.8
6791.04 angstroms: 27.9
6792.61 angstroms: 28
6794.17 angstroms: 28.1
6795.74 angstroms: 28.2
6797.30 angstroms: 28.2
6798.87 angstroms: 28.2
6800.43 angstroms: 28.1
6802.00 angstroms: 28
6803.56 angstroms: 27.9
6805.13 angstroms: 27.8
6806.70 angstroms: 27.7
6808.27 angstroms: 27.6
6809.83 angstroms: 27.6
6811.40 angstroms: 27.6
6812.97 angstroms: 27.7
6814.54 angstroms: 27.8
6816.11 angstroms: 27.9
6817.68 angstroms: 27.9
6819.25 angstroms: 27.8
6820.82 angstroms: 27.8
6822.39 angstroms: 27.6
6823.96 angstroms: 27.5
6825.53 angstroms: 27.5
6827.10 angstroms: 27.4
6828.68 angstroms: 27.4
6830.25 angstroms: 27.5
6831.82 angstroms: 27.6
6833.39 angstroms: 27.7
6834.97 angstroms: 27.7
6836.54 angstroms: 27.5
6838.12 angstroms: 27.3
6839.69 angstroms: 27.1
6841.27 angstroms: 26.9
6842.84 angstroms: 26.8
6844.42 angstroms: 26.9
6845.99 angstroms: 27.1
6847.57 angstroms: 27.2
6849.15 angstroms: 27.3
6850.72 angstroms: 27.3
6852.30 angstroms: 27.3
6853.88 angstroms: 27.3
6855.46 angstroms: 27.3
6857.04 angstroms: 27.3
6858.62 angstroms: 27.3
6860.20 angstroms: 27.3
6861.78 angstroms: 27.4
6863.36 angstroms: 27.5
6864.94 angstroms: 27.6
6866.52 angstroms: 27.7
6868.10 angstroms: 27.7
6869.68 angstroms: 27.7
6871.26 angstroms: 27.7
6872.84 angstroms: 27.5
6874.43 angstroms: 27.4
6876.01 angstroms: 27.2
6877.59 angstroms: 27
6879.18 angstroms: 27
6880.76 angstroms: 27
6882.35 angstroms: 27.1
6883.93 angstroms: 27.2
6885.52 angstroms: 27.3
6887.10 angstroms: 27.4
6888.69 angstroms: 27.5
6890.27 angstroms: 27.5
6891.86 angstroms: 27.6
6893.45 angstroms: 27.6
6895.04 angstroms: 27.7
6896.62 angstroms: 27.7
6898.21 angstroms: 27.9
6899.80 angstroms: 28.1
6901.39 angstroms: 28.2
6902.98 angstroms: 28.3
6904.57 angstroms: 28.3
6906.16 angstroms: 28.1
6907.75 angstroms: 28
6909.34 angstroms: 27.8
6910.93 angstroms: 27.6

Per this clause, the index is 0.01 mag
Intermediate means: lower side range 27.9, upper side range 27.6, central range 27.4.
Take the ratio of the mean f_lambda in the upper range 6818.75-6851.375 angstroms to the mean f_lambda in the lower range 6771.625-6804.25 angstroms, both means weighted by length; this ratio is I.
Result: 0.98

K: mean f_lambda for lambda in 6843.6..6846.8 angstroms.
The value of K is 27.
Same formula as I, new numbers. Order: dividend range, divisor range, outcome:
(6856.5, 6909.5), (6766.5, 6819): 0.99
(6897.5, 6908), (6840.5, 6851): 1.04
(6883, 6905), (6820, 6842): 1.01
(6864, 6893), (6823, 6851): 1.00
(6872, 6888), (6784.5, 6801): 0.97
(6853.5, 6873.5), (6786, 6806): 0.98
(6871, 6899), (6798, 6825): 0.99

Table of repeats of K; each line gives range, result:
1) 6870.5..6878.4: 27.3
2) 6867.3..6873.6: 27.7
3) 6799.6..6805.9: 28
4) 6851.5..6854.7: 27.2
